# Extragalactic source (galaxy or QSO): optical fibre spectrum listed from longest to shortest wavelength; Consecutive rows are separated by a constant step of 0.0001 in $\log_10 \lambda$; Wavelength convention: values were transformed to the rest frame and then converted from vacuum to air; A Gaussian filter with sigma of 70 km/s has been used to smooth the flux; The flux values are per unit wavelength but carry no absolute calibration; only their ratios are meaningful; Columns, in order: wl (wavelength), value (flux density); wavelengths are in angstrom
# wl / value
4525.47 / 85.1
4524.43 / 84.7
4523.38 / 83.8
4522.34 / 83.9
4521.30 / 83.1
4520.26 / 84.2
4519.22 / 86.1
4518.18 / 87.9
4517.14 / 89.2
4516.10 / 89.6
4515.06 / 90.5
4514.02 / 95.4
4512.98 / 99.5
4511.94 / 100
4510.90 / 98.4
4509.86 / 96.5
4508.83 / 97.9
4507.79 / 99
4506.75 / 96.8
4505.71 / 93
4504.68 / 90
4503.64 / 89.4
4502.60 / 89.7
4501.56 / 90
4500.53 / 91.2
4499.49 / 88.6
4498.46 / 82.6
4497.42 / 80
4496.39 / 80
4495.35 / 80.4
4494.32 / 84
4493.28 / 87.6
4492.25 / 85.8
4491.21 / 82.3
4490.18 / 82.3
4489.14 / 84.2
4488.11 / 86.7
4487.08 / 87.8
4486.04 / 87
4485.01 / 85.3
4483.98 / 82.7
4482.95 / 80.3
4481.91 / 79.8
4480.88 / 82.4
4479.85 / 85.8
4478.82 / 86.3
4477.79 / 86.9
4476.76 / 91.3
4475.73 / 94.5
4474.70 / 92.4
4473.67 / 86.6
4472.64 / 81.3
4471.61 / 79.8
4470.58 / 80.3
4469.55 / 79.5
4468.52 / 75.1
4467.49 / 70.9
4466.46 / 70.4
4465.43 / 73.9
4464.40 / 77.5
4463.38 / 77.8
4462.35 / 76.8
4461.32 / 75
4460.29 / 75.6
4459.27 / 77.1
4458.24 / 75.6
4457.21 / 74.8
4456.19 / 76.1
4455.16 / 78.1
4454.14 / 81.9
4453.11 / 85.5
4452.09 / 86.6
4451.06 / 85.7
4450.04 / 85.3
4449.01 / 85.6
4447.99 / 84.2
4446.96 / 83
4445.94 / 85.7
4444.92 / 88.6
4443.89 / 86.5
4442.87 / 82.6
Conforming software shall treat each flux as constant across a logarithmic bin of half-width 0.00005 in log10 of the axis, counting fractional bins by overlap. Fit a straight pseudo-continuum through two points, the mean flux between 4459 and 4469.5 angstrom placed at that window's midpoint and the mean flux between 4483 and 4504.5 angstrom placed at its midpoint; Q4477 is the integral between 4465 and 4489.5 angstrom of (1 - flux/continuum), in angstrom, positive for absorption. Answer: -1.0 angstrom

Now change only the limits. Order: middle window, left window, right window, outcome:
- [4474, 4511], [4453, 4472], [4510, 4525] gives -1.7 angstrom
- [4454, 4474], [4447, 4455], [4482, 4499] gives 1.7 angstrom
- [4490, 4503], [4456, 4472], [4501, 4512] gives 0.7 angstrom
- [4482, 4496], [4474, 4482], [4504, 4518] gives 0.9 angstrom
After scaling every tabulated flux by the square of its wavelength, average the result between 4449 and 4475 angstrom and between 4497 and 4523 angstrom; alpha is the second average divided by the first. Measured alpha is 1.17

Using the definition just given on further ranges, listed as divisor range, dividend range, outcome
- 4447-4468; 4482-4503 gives 1.09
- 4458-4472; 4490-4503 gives 1.13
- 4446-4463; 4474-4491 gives 1.08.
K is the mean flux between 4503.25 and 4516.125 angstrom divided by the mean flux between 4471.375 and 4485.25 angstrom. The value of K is 1.11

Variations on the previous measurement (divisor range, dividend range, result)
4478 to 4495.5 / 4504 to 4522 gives 1.10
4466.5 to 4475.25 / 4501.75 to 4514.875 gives 1.19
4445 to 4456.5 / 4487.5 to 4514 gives 1.07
